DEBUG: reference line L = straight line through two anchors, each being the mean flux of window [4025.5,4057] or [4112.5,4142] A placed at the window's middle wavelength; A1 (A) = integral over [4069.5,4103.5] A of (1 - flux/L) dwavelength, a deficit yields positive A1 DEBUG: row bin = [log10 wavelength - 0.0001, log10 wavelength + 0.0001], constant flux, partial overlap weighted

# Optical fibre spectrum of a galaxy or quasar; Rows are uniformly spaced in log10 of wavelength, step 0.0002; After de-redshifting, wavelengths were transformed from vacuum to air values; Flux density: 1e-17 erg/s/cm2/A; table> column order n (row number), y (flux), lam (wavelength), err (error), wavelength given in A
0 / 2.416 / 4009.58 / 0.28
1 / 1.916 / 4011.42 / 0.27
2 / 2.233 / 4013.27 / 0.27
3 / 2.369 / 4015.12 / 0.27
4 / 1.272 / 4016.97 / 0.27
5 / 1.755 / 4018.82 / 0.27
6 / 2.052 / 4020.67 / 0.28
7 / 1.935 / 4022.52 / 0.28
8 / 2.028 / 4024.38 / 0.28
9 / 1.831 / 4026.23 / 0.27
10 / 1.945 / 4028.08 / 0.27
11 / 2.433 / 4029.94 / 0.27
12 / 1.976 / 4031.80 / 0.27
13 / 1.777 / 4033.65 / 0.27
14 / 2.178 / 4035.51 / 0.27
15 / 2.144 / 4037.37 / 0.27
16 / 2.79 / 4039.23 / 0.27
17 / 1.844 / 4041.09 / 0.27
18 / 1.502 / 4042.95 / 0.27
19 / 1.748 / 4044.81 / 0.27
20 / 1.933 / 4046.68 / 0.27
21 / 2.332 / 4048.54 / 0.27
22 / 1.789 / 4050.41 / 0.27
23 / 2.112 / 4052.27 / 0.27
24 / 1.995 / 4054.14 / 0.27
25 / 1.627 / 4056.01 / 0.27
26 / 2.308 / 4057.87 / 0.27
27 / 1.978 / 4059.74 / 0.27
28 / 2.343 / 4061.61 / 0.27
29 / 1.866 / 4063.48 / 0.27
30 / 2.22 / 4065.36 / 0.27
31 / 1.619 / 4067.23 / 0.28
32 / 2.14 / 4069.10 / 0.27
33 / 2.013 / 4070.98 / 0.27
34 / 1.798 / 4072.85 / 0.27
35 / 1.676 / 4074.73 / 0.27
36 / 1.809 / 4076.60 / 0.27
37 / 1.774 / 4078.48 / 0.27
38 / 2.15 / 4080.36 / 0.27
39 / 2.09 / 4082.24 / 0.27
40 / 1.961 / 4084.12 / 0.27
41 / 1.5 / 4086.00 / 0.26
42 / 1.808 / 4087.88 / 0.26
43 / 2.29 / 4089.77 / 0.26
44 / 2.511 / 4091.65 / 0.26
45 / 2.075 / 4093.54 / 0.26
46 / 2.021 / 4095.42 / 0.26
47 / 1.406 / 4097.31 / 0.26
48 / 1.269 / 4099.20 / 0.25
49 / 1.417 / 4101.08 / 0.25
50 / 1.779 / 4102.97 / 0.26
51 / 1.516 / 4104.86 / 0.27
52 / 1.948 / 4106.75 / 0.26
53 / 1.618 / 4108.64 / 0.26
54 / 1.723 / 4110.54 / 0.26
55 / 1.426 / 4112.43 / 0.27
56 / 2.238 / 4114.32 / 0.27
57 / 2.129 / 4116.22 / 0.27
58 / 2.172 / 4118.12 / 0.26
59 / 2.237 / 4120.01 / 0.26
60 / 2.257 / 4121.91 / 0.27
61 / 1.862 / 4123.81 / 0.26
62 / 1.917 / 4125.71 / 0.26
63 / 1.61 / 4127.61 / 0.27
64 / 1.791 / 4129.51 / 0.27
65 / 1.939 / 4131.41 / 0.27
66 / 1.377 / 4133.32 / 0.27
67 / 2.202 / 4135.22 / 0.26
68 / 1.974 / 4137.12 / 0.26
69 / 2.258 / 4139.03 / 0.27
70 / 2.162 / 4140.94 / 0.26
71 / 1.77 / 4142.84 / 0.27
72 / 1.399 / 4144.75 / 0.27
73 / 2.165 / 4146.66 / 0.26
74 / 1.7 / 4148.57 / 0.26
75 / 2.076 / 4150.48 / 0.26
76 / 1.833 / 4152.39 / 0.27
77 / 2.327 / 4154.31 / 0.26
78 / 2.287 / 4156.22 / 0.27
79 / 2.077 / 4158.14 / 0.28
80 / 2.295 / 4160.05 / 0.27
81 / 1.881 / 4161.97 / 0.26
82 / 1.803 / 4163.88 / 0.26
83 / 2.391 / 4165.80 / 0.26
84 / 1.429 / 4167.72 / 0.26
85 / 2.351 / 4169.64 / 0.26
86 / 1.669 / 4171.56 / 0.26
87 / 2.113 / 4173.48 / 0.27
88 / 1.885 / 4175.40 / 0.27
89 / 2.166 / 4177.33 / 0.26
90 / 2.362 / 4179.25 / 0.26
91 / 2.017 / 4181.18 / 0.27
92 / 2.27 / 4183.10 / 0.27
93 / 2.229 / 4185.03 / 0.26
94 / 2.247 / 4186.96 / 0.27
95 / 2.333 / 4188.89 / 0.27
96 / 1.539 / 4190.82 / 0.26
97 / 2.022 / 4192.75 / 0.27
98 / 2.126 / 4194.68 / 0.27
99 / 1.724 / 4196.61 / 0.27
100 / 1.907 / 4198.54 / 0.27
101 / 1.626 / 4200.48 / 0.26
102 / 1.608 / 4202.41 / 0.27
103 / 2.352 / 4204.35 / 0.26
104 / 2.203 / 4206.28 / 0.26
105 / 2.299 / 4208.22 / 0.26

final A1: 2.3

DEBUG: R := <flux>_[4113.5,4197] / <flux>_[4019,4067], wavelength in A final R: 1.00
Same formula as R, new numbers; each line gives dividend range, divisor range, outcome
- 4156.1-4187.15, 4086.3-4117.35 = 1.14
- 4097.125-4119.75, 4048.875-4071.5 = 0.87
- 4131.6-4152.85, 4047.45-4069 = 0.94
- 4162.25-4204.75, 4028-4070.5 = 0.99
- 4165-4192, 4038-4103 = 1.07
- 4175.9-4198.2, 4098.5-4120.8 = 1.16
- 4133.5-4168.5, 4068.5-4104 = 1.07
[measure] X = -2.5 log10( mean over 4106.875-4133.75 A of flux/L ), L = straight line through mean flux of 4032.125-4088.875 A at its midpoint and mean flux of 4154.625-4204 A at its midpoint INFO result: 0.06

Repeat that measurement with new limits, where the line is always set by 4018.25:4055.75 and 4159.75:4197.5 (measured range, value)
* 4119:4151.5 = 0.06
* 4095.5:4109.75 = 0.26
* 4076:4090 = 0.06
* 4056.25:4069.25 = -0.02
